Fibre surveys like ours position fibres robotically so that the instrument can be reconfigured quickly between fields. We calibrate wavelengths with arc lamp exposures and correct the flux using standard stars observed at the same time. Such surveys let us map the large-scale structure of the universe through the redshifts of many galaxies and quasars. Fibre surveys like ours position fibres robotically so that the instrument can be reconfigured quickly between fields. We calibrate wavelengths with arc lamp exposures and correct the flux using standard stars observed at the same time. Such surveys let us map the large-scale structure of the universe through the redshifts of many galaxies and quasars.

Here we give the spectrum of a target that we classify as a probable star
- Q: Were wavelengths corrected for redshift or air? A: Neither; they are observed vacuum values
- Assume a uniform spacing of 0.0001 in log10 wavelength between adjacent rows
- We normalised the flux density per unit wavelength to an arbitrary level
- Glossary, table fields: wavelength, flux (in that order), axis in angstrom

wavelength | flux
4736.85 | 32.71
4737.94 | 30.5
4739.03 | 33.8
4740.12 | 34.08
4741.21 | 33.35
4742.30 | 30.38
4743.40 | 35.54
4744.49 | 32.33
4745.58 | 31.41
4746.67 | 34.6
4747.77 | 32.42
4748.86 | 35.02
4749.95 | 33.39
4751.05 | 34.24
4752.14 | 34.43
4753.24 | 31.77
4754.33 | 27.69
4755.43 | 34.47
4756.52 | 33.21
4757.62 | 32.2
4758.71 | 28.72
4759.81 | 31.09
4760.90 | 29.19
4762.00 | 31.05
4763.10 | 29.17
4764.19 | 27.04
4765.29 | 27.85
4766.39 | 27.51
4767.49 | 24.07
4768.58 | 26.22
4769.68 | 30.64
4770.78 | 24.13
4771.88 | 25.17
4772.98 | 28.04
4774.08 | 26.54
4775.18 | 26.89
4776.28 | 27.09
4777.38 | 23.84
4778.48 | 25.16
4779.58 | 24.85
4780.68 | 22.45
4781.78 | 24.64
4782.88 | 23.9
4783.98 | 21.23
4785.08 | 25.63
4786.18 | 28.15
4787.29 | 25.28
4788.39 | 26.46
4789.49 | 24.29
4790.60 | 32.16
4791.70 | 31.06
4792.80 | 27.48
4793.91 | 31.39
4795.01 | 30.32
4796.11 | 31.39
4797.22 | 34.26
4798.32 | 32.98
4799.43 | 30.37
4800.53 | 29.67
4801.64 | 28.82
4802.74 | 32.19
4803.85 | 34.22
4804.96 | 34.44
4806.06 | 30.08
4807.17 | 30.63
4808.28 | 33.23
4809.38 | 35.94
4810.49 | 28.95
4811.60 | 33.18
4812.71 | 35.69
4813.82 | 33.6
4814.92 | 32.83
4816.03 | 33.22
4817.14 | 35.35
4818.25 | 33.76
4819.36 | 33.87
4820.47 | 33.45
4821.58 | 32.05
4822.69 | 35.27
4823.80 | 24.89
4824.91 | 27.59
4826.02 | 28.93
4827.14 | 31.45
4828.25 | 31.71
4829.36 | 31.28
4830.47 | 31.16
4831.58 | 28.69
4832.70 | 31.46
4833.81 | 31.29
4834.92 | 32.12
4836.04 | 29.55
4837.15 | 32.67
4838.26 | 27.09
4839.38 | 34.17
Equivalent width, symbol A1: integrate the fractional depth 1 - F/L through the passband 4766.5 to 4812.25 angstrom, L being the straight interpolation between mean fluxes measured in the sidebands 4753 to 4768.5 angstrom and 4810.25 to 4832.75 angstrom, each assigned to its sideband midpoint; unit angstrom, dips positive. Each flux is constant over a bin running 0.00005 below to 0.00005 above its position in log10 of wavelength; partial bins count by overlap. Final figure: 3.2 angstrom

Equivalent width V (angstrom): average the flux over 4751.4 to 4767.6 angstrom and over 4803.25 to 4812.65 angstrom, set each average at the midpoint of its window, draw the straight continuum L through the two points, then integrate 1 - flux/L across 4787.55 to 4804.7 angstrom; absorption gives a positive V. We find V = 0.9 angstrom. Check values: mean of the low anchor 30.2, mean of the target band 30.5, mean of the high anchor 32.7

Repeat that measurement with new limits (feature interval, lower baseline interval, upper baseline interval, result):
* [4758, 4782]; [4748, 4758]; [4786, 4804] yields 3.6 angstrom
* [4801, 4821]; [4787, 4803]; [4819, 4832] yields -1.7 angstrom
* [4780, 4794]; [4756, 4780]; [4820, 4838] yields 1.2 angstrom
